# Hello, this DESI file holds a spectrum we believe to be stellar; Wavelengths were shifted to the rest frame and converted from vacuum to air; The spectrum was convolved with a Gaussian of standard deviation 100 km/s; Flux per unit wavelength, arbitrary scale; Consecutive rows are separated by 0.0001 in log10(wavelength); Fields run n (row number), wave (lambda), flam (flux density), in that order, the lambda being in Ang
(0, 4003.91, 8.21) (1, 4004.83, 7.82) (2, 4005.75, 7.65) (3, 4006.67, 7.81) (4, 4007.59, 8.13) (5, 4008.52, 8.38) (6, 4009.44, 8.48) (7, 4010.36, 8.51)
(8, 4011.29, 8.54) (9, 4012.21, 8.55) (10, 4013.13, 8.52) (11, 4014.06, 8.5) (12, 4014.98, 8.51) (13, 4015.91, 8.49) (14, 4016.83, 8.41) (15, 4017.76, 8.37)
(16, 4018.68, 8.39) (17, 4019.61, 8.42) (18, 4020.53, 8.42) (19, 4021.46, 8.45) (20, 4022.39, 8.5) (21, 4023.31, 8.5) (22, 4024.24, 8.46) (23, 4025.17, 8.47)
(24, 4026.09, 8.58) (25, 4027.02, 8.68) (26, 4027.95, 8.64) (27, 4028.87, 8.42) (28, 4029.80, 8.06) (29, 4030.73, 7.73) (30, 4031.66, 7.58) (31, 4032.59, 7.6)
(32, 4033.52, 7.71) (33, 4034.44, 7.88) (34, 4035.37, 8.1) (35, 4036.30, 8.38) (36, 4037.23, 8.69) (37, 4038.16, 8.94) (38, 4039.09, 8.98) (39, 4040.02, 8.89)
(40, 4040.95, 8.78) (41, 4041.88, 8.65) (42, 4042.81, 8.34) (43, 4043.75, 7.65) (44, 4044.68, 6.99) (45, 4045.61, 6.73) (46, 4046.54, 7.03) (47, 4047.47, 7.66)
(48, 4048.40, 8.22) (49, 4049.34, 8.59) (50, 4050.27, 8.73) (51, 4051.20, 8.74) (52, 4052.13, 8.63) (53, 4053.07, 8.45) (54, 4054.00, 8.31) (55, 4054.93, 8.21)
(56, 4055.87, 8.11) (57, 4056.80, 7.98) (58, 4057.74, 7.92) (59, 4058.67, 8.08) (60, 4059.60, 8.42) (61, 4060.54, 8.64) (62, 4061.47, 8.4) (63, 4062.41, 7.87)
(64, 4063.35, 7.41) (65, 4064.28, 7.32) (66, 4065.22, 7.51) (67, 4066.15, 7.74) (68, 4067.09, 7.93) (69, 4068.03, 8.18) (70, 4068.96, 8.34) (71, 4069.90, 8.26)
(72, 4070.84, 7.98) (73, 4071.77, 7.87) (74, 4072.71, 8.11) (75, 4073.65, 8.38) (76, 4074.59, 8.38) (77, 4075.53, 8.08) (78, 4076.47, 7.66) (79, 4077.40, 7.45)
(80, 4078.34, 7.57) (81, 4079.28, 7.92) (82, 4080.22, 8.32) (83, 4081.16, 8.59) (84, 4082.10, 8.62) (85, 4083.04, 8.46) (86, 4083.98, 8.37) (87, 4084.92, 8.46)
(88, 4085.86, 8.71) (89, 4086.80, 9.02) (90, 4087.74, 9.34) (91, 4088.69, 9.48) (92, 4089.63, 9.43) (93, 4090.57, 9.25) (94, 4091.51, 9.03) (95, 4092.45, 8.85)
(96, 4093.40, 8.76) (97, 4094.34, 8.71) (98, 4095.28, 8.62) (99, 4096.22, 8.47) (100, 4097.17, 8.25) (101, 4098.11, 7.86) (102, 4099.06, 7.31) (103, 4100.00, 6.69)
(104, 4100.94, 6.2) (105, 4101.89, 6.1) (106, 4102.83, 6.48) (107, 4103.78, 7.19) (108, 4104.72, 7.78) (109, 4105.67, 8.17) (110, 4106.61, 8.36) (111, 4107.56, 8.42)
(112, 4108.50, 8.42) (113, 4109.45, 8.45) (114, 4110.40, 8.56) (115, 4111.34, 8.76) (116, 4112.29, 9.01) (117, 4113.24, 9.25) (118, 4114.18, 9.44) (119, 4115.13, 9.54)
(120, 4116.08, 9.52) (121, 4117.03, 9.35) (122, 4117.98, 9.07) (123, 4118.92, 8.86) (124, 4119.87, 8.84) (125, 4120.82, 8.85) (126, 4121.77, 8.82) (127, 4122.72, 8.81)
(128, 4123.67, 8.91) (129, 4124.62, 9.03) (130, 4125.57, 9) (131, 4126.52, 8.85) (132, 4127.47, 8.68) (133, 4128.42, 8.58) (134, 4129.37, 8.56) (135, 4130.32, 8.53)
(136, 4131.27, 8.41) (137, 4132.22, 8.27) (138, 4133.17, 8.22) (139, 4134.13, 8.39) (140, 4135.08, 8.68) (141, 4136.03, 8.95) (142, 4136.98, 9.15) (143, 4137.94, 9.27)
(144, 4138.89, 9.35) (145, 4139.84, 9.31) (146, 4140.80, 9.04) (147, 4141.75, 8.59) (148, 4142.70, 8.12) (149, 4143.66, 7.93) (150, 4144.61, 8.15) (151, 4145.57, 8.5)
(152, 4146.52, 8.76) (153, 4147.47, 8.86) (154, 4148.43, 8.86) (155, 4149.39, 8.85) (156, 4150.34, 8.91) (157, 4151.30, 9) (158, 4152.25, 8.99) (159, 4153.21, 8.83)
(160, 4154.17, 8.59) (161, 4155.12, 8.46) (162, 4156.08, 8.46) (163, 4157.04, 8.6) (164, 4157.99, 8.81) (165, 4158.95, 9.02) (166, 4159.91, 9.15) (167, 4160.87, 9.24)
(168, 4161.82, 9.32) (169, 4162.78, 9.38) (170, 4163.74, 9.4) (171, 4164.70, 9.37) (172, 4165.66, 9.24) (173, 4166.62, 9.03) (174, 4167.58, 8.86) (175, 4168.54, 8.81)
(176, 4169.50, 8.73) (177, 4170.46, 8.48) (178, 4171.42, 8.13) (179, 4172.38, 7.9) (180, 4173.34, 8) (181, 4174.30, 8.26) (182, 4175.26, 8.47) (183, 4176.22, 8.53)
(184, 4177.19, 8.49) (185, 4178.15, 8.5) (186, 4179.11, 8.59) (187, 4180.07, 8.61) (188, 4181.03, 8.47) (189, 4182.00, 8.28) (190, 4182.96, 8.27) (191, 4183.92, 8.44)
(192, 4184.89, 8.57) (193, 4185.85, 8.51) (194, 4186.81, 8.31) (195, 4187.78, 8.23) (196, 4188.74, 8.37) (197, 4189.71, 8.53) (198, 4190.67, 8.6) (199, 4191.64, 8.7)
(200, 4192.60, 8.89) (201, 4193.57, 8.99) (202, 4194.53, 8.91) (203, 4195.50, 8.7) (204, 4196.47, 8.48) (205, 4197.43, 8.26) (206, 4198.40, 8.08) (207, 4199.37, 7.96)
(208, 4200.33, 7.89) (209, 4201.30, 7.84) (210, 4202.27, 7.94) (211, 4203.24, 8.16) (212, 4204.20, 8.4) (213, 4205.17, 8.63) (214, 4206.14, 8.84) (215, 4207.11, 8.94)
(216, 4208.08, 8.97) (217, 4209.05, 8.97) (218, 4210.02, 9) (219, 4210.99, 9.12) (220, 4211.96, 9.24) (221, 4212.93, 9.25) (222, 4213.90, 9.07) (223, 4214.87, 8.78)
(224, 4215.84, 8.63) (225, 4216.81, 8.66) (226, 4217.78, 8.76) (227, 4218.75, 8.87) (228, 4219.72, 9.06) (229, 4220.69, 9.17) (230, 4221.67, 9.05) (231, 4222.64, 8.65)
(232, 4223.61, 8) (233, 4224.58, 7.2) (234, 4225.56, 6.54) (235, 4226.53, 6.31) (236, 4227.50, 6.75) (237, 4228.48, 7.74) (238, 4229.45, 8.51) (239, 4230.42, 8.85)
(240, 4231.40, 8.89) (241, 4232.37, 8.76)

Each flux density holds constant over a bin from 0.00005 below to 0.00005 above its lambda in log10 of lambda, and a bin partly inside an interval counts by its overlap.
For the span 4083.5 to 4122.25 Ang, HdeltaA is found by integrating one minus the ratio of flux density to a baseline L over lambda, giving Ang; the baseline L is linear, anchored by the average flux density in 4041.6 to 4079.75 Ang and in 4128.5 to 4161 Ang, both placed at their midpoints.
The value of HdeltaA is -0.57 Ang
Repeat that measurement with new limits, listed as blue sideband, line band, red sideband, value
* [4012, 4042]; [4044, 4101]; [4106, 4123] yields 3.13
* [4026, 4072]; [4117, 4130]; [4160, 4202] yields -0.73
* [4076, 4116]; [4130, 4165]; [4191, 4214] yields -1.36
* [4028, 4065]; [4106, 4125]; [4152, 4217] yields -1.18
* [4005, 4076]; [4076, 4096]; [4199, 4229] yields -0.83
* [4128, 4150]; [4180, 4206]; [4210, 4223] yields 1.34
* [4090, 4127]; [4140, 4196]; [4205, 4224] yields 0.21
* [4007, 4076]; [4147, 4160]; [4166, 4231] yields -0.64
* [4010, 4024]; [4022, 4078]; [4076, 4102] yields 1.68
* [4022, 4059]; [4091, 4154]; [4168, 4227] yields -1.51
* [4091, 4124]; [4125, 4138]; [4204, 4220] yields -0.24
